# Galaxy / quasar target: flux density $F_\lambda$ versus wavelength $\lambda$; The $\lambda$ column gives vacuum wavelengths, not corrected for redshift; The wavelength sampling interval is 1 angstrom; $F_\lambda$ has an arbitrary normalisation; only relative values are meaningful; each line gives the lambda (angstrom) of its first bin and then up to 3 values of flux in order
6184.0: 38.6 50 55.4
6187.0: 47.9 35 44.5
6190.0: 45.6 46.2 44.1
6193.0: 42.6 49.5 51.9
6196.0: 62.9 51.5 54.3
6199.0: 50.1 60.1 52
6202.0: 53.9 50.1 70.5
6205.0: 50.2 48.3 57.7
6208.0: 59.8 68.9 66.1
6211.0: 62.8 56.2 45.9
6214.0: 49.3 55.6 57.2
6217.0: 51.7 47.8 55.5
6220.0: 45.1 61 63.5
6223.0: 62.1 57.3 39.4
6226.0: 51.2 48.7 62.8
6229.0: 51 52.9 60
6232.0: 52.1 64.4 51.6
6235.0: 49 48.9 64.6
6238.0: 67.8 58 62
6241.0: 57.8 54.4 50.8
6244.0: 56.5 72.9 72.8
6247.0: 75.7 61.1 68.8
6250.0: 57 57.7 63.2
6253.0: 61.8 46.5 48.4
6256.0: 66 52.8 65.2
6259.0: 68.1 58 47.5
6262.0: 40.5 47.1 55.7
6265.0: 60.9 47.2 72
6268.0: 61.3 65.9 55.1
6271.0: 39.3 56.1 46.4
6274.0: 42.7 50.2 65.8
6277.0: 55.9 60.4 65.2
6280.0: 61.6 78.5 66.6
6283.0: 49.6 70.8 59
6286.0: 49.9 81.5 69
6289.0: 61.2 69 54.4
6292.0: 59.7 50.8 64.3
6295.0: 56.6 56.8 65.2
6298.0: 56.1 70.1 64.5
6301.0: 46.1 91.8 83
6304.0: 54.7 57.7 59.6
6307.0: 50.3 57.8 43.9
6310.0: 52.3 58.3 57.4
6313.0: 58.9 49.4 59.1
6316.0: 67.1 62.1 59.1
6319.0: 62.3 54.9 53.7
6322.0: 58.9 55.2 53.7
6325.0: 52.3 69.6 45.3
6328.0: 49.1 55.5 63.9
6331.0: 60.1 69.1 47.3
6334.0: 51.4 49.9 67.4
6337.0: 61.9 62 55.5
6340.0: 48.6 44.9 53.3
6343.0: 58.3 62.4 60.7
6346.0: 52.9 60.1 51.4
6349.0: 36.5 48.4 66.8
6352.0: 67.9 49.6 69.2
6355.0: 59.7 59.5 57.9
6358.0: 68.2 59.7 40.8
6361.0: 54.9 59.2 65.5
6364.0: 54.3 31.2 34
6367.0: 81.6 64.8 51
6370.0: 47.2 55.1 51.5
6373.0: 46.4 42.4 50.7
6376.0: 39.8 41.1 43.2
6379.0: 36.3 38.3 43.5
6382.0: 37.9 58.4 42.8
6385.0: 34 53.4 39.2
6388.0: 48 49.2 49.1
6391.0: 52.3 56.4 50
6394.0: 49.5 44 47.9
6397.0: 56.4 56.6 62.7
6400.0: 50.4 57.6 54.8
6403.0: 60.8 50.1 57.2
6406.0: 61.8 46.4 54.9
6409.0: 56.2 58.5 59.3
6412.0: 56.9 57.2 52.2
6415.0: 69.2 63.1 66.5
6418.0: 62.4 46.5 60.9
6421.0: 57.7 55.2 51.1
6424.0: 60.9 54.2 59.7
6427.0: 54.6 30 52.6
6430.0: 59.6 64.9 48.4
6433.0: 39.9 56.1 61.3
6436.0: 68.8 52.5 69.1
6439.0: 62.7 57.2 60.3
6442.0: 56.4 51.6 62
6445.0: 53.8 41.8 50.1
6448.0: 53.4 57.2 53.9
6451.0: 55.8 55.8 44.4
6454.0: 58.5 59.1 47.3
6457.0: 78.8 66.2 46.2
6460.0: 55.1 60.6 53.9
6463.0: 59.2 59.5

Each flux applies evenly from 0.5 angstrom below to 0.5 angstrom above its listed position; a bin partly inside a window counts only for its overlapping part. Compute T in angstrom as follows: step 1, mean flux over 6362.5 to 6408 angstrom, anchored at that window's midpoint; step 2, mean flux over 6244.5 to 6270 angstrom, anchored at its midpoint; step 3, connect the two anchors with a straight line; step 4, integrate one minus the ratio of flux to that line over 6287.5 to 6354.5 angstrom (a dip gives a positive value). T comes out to -4.1 angstrom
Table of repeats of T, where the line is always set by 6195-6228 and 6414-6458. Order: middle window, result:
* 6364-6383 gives 3.10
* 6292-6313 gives -1.54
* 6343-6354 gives -0.08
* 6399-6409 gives 0.17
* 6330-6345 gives -0.27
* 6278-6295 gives -2.21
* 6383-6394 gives 1.60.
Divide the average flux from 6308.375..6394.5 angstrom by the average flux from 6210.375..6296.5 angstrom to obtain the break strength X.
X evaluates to 0.9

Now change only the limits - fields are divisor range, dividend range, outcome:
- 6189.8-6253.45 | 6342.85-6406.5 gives 0.93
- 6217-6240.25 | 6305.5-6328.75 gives 1.01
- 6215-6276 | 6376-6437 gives 0.93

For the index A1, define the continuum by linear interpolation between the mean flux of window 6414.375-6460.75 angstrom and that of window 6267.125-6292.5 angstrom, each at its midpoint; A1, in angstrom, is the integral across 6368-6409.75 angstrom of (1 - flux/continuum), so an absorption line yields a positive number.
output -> 5.7 angstrom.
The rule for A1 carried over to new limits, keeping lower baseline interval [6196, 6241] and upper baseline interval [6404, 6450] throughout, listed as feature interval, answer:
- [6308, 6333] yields -0.4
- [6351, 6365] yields -0.6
